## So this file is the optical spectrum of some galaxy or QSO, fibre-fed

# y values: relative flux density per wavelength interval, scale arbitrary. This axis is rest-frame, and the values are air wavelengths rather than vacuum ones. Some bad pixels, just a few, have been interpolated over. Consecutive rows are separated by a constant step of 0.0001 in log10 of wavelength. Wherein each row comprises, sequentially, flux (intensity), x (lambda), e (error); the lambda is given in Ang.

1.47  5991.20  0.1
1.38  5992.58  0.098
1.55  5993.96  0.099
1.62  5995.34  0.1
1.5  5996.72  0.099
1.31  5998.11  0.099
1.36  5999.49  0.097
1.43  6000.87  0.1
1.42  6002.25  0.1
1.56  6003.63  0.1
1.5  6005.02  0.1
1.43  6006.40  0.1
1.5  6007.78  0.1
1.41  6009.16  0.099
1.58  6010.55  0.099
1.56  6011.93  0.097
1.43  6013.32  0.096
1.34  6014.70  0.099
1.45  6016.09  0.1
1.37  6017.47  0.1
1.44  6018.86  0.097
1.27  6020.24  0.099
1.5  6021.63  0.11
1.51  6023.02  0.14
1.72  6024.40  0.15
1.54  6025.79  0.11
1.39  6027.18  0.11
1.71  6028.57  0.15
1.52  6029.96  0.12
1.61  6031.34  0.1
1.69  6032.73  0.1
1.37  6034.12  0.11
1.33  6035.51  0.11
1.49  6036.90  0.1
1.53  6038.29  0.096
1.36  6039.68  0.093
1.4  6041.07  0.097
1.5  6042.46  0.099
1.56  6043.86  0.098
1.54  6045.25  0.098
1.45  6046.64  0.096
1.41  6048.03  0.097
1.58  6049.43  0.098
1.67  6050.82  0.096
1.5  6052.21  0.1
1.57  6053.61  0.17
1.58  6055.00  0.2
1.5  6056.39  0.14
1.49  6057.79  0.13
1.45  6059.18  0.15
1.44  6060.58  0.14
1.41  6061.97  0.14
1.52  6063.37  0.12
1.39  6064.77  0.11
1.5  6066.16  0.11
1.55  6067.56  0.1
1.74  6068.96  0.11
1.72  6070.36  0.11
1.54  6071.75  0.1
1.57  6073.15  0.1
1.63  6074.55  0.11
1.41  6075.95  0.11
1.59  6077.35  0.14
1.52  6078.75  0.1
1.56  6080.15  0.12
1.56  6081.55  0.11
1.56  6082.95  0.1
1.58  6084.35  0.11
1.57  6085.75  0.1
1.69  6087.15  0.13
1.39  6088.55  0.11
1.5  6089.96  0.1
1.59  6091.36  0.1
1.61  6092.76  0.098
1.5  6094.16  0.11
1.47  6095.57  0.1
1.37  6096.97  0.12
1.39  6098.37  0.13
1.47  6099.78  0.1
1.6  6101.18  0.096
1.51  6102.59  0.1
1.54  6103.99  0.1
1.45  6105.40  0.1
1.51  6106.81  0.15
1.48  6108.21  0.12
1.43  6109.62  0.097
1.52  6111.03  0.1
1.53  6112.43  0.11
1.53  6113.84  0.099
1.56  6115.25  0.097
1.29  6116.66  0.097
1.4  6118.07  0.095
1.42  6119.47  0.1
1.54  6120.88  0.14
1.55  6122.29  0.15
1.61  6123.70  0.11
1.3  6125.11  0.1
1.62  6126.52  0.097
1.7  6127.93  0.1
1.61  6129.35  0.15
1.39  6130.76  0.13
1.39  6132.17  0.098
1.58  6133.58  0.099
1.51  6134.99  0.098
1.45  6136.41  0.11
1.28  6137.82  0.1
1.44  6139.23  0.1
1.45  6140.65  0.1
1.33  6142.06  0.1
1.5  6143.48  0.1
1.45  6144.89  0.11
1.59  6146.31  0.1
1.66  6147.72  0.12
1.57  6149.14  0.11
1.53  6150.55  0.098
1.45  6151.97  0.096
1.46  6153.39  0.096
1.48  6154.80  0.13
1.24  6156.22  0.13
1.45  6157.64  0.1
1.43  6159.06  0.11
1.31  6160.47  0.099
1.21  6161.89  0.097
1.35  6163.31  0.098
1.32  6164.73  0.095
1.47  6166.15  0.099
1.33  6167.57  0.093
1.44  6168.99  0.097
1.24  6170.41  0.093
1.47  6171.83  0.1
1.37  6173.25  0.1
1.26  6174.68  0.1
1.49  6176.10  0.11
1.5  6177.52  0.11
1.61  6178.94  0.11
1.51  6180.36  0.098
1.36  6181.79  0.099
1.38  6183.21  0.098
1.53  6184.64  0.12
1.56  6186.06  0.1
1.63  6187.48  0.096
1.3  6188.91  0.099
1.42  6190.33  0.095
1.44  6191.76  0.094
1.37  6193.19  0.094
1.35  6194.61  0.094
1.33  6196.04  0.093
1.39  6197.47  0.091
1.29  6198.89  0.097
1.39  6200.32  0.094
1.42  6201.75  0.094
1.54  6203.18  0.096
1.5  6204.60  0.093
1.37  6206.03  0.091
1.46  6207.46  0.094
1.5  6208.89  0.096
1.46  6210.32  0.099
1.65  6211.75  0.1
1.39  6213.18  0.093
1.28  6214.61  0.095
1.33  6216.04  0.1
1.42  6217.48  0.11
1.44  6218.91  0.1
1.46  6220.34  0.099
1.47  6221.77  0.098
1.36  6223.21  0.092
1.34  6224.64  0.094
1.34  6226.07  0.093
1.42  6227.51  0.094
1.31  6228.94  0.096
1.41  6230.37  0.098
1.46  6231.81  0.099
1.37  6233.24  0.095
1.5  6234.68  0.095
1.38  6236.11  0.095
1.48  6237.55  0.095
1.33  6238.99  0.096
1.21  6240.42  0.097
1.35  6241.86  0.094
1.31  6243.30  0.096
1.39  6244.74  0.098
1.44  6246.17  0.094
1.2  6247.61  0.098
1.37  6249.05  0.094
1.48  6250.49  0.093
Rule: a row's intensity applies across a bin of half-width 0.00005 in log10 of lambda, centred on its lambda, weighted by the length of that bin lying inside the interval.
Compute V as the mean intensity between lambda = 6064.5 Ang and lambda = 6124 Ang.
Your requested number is 1.52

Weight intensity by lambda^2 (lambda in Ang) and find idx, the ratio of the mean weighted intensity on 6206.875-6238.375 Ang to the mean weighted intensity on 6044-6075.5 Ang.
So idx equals 1.0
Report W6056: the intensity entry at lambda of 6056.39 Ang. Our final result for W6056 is 1.5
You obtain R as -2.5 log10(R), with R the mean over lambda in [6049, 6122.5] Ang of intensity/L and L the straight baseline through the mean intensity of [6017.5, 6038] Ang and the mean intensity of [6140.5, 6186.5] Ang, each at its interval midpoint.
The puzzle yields -0.034 mag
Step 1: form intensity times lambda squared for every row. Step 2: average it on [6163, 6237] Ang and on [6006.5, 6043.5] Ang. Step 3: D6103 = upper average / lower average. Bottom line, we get 1.01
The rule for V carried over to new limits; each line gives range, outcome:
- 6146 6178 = 1.42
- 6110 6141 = 1.48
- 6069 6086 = 1.57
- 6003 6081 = 1.51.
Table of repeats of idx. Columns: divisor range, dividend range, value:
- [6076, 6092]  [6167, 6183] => 0.94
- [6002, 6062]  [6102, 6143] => 1.02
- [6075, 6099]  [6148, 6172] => 0.94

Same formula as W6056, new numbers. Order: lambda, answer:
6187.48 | 1.63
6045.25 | 1.54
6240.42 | 1.21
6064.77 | 1.39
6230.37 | 1.41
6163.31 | 1.35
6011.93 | 1.56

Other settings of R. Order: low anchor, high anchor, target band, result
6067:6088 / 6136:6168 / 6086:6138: 0.01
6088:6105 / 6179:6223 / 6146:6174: 0.03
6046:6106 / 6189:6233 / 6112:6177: 0.02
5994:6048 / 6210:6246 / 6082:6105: -0.05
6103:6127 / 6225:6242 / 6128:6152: -0.02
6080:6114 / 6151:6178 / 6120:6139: -0.04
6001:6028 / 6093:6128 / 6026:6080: -0.03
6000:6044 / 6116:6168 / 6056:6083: -0.05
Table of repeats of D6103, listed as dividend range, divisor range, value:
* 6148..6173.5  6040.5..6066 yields 0.97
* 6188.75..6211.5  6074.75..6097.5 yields 0.96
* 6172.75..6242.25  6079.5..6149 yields 0.97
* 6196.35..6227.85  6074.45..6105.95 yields 0.97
